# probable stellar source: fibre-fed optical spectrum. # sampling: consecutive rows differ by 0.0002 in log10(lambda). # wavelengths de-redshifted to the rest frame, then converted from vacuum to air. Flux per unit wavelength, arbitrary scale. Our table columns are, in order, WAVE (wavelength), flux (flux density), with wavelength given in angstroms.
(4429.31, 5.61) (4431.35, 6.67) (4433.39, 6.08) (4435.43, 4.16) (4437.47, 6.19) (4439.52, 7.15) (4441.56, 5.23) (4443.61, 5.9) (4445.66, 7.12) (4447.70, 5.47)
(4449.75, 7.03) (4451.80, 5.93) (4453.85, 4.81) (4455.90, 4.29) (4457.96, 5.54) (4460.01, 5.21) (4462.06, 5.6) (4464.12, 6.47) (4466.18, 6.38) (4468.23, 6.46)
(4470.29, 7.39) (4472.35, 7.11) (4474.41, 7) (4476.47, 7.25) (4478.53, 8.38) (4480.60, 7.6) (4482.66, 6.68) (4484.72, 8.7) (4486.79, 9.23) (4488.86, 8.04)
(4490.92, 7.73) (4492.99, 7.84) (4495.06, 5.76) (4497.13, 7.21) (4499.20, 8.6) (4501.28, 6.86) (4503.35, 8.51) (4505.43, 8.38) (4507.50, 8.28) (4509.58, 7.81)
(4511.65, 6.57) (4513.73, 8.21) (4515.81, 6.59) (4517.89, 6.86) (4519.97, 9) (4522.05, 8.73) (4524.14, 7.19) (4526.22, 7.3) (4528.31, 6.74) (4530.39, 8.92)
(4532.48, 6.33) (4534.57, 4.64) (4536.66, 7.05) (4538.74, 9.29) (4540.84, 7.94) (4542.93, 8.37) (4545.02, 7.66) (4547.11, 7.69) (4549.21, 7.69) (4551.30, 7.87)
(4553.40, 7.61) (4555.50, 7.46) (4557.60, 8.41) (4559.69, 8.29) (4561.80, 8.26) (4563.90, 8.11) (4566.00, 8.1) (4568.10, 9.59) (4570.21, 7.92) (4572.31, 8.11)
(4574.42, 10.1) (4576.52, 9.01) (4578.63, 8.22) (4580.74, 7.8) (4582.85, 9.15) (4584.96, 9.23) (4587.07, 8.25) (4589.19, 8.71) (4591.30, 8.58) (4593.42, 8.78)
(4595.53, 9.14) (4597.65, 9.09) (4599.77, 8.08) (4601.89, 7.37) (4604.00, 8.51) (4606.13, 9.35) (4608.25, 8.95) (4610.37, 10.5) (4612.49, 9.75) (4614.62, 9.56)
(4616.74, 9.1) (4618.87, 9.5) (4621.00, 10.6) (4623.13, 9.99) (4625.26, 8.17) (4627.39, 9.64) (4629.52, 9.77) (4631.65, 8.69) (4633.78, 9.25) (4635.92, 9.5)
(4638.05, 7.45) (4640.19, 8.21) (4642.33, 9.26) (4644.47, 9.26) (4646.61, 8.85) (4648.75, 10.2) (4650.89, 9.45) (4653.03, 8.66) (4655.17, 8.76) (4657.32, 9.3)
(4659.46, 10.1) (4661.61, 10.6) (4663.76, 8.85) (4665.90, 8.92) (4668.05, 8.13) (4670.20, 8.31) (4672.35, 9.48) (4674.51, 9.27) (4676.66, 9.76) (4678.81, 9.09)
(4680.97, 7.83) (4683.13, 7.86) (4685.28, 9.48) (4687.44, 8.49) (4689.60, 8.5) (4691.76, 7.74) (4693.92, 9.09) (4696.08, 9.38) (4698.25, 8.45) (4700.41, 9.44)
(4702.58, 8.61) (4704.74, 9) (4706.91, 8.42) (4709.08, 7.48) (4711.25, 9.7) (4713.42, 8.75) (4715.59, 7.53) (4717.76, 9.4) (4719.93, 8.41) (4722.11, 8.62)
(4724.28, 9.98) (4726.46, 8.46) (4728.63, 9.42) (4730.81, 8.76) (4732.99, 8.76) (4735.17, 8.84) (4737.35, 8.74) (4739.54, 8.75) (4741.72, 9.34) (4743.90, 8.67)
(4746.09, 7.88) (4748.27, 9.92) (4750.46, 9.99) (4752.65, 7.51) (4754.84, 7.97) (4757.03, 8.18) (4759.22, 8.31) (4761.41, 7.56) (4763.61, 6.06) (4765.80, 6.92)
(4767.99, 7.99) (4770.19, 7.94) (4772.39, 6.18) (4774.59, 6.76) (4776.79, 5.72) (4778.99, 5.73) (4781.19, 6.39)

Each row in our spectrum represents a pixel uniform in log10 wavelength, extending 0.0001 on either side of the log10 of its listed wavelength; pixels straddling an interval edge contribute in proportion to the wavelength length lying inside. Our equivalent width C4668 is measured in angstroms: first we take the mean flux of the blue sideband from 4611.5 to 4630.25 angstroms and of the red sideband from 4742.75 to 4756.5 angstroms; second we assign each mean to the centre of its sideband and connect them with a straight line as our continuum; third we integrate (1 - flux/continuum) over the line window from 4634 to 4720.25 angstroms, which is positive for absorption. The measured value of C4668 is 2.6 angstroms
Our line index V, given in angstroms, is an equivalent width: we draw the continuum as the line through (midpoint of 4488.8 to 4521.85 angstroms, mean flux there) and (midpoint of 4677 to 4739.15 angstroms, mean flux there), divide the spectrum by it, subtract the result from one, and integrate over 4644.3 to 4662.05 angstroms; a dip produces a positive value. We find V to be -2.1 angstroms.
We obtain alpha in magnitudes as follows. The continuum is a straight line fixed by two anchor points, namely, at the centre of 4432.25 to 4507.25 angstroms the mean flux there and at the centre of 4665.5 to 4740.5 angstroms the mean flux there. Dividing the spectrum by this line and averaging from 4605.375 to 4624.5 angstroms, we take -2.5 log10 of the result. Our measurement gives -0.205 mag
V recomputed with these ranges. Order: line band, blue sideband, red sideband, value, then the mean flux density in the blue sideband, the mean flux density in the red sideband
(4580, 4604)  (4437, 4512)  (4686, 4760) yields -2.5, 6.92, 8.73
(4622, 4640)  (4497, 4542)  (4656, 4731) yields -1.3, 7.6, 8.87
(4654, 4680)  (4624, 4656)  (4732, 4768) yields -1.1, 9.02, 8.32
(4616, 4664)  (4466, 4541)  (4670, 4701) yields -4.4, 7.54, 8.81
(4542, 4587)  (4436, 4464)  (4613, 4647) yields -2.0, 5.8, 9.19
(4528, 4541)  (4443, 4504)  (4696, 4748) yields 0.1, 6.87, 8.79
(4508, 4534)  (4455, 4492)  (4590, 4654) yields 0.5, 6.96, 9.11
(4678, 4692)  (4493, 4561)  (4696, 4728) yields 0.2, 7.62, 8.77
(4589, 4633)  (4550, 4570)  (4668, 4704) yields -3.8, 8.17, 8.78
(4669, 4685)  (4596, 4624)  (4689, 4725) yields 0.1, 9.25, 8.73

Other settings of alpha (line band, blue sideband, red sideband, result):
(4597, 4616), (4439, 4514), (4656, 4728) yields -0.12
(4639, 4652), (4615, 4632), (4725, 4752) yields 0.02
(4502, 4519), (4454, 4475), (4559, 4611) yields -0.09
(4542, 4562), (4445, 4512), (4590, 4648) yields 0.02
